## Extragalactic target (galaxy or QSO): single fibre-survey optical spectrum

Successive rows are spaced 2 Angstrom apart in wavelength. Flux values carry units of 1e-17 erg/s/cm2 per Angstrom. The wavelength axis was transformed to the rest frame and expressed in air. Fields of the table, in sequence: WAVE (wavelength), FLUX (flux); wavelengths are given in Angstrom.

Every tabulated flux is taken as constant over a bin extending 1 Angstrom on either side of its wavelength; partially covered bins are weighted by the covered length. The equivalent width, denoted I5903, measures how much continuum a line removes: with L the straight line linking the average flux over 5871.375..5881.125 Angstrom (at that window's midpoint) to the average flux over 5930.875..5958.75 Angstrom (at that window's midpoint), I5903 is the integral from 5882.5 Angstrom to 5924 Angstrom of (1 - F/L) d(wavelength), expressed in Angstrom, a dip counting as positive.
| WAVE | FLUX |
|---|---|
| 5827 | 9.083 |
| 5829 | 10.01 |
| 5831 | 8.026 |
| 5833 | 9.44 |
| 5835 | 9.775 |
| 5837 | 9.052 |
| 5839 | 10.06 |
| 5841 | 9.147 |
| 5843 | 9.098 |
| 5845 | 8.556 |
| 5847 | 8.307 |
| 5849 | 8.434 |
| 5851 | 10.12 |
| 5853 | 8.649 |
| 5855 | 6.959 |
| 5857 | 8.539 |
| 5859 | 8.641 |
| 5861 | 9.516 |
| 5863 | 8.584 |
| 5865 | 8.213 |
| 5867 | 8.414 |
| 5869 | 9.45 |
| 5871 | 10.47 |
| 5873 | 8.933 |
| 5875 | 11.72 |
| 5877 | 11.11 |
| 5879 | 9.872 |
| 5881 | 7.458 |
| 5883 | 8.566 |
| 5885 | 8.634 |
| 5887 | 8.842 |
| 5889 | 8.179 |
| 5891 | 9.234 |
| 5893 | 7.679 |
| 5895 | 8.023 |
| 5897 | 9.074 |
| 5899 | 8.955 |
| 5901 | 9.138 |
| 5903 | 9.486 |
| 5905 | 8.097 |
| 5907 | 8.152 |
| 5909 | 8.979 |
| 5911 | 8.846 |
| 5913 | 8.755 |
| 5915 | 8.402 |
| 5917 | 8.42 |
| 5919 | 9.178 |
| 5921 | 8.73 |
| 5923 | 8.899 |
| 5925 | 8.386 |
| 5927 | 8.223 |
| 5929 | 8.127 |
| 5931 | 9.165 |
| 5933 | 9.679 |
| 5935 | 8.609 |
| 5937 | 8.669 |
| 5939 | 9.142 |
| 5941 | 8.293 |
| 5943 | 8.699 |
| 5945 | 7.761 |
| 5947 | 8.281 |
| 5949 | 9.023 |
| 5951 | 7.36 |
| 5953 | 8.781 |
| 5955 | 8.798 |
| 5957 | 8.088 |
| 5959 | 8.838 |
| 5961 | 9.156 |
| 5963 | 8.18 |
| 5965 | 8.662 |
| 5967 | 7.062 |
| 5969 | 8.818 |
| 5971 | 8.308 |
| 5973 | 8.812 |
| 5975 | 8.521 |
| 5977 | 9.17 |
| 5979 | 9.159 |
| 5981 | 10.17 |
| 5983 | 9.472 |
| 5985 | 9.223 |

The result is 3.5 Angstrom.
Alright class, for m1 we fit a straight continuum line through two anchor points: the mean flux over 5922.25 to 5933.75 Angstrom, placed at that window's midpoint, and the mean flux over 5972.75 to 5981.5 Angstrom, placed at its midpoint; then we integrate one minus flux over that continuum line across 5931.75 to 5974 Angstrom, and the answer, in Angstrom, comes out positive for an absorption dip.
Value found 1.9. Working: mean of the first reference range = 8.72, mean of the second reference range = 9.14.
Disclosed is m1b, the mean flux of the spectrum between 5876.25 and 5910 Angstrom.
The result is 8.78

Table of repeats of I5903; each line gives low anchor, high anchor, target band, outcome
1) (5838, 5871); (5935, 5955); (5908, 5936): -0.58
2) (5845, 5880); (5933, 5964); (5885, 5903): 0.49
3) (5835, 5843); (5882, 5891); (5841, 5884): -0.06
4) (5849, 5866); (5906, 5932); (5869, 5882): -1.88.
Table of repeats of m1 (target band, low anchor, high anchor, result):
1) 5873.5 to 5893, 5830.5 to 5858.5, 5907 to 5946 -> -0.9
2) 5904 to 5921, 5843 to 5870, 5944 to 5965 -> -0.2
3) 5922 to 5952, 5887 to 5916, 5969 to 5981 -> 0.8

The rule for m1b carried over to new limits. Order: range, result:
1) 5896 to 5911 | 8.84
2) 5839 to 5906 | 8.93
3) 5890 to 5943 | 8.71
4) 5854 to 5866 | 8.41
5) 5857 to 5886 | 9.23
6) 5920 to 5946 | 8.64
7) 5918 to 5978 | 8.58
